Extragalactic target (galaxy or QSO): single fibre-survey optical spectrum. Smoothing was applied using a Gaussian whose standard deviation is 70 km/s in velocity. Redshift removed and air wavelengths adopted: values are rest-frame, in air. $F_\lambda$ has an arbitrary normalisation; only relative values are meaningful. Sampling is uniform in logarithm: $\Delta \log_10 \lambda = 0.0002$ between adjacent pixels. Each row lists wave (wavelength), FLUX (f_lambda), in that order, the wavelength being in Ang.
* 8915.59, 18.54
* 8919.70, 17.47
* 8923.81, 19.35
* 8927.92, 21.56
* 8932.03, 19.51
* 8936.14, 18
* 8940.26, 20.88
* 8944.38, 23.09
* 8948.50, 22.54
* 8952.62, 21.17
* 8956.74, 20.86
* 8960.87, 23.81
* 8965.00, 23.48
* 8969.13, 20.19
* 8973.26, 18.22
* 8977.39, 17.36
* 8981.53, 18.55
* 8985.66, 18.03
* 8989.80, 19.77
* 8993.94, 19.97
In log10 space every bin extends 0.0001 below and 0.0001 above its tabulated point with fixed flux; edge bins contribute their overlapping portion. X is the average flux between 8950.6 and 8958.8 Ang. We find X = 21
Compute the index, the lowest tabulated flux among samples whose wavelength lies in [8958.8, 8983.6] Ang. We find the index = 17.36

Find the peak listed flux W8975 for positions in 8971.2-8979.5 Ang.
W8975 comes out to 18.22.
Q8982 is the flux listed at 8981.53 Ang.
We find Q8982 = 18.55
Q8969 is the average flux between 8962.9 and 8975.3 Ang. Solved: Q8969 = 20.6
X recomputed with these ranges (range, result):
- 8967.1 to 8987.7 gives 18.5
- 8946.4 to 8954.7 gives 21.9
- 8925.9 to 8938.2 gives 19.7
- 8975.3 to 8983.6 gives 18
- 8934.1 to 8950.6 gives 21.1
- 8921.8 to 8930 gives 20.5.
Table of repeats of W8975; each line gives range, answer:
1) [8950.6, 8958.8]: 21.17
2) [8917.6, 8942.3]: 21.56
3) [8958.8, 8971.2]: 23.81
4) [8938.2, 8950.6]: 23.09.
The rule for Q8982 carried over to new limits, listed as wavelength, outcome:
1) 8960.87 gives 23.81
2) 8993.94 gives 19.97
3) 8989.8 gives 19.77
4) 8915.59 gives 18.54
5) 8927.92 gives 21.56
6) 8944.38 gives 23.09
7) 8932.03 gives 19.51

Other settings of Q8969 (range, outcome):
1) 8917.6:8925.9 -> 18.4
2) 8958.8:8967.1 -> 23.6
